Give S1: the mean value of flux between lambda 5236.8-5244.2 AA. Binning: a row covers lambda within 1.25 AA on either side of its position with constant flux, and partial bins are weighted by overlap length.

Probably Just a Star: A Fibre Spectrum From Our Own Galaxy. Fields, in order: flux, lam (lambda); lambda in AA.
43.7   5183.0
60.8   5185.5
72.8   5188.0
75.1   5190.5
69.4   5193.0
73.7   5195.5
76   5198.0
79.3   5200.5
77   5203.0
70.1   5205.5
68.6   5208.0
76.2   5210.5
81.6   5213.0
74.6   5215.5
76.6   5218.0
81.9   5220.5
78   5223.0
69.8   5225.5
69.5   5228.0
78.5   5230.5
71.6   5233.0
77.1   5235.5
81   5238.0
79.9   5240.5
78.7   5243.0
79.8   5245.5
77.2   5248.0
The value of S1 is 79.9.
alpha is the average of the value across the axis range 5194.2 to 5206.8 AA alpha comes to 75.2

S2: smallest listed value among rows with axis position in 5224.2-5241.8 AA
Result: 69.5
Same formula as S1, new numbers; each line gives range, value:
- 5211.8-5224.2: 78.5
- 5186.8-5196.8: 72.8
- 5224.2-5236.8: 73.3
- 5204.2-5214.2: 74.1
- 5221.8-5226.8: 73.8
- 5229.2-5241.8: 77.6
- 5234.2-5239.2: 79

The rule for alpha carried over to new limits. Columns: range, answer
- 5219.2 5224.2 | 79.9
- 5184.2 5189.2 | 66.5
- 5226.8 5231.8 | 74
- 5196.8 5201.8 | 77.7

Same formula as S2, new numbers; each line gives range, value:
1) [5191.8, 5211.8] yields 68.6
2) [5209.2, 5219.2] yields 74.6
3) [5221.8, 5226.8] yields 69.8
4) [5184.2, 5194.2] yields 60.8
